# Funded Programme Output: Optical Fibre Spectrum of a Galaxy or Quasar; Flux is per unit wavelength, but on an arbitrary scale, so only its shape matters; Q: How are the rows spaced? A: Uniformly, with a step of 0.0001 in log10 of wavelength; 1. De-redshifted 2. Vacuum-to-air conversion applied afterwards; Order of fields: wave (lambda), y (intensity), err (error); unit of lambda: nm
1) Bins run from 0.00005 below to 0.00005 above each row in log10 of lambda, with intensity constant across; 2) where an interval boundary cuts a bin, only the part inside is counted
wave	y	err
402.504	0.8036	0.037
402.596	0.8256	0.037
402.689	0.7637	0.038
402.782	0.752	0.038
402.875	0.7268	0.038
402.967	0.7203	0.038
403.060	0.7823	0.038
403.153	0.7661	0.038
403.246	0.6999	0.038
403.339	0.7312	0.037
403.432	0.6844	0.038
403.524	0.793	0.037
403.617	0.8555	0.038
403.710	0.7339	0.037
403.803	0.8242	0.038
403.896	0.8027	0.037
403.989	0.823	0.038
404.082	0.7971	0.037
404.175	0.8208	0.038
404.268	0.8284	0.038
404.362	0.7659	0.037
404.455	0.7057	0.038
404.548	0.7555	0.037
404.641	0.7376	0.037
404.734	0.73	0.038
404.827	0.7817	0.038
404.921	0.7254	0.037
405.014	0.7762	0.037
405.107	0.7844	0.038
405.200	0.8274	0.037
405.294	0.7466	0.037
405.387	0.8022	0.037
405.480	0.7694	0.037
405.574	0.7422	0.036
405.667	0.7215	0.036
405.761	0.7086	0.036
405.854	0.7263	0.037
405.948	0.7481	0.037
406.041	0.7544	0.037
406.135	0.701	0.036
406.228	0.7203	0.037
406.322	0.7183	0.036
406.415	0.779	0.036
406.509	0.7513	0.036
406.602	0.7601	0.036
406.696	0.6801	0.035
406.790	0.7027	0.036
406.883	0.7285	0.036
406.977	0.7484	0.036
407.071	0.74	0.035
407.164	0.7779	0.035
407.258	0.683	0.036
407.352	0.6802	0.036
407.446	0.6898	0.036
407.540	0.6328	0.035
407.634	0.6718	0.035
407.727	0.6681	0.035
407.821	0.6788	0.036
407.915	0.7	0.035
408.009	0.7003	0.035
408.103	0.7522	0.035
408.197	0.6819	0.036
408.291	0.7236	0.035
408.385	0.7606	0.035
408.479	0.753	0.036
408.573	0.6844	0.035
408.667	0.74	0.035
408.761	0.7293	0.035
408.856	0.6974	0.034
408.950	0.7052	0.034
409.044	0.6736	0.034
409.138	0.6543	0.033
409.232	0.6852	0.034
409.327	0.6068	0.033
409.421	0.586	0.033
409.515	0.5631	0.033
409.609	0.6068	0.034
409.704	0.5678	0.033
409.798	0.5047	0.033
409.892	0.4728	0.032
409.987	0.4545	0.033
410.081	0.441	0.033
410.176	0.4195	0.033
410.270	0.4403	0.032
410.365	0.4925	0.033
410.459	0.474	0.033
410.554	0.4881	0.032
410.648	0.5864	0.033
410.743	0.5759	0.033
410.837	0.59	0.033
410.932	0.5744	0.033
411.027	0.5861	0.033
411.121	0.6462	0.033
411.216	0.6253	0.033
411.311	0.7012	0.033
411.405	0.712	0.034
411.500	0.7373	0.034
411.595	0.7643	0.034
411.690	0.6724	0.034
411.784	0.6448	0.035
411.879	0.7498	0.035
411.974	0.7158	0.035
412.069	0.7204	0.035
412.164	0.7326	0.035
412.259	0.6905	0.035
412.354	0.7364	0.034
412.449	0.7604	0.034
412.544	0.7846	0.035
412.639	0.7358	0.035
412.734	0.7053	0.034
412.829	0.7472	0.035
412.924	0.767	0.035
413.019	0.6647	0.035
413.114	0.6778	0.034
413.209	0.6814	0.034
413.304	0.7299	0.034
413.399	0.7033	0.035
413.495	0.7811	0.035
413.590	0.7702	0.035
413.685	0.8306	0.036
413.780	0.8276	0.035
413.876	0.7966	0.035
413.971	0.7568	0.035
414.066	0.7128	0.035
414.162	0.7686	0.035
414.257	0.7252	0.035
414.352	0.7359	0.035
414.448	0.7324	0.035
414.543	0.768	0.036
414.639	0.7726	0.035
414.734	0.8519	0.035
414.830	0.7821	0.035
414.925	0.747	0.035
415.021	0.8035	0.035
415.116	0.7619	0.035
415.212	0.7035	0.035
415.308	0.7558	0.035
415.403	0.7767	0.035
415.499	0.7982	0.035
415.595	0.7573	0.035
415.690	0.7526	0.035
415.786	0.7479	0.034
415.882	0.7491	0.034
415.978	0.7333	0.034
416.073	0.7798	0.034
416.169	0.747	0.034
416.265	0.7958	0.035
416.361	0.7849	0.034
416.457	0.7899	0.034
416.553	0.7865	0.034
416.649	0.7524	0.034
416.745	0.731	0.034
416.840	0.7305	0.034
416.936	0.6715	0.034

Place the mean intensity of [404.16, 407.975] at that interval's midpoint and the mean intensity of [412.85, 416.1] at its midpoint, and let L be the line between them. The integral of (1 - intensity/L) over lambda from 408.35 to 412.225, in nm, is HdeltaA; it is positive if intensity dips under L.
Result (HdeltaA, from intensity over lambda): 0.64 nm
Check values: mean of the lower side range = 0.735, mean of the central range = 0.623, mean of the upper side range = 0.756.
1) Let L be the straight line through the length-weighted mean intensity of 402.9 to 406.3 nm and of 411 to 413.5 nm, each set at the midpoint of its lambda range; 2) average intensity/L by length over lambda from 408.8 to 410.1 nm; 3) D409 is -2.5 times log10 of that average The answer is 0.23 mag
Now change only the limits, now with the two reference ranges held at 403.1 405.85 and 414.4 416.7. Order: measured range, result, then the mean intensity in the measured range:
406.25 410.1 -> 0.14 mag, 0.673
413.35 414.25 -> 0.00 mag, 0.77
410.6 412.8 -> 0.12 mag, 0.685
